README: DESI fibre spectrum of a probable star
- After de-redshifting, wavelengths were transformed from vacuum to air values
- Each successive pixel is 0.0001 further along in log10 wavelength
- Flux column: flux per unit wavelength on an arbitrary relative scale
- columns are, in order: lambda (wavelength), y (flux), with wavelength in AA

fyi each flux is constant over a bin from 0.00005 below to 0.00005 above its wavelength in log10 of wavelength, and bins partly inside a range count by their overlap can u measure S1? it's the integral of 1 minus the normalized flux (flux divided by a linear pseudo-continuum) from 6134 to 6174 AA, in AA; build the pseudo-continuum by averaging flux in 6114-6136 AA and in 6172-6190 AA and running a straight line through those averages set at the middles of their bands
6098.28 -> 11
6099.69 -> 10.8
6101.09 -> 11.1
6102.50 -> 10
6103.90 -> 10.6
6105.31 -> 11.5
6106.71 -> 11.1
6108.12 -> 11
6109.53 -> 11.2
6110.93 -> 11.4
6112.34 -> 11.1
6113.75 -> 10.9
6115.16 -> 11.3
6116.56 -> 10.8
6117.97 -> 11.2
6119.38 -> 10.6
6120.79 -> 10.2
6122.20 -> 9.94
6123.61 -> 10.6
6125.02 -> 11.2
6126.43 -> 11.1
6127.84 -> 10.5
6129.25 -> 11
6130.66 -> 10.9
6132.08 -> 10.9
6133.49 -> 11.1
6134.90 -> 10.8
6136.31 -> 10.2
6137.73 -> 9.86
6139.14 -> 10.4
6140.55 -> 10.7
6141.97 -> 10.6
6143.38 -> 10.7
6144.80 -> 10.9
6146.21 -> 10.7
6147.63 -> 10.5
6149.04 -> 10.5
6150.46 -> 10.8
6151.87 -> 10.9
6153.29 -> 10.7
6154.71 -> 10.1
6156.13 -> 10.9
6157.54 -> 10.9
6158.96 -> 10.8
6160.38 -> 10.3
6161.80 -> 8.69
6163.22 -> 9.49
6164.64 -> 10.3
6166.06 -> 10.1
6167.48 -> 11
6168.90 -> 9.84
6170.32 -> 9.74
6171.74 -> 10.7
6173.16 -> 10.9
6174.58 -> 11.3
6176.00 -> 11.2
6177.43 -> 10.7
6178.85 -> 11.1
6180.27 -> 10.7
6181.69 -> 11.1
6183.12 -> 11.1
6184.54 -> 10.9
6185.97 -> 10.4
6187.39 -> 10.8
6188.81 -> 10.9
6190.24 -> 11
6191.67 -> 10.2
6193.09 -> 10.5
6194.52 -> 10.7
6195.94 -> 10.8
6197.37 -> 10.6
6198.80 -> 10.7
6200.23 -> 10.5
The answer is 1.6 AA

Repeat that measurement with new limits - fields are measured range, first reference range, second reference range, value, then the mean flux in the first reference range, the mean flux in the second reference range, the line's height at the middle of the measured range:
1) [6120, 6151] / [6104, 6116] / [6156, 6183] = 0.7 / 11.2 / 10.5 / 10.9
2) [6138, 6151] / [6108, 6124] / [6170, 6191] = 0.3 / 10.9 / 10.9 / 10.9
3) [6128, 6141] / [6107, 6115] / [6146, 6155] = 0.2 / 11.1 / 10.6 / 10.8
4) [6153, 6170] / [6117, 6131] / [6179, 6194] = 0.8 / 10.7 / 10.8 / 10.8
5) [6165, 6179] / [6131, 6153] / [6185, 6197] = 0.0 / 10.6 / 10.7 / 10.7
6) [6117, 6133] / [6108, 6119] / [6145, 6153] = 0.3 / 11.1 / 10.7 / 11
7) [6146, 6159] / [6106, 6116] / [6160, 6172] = -0.5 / 11.1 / 9.98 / 10.3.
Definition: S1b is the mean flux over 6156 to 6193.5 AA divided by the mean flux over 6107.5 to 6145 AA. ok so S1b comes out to 1.0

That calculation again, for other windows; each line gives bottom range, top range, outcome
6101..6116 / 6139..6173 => 0.95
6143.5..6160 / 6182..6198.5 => 1.00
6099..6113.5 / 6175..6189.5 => 0.99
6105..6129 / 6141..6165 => 0.96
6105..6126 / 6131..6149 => 0.97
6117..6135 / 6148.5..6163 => 0.97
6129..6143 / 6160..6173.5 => 0.95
